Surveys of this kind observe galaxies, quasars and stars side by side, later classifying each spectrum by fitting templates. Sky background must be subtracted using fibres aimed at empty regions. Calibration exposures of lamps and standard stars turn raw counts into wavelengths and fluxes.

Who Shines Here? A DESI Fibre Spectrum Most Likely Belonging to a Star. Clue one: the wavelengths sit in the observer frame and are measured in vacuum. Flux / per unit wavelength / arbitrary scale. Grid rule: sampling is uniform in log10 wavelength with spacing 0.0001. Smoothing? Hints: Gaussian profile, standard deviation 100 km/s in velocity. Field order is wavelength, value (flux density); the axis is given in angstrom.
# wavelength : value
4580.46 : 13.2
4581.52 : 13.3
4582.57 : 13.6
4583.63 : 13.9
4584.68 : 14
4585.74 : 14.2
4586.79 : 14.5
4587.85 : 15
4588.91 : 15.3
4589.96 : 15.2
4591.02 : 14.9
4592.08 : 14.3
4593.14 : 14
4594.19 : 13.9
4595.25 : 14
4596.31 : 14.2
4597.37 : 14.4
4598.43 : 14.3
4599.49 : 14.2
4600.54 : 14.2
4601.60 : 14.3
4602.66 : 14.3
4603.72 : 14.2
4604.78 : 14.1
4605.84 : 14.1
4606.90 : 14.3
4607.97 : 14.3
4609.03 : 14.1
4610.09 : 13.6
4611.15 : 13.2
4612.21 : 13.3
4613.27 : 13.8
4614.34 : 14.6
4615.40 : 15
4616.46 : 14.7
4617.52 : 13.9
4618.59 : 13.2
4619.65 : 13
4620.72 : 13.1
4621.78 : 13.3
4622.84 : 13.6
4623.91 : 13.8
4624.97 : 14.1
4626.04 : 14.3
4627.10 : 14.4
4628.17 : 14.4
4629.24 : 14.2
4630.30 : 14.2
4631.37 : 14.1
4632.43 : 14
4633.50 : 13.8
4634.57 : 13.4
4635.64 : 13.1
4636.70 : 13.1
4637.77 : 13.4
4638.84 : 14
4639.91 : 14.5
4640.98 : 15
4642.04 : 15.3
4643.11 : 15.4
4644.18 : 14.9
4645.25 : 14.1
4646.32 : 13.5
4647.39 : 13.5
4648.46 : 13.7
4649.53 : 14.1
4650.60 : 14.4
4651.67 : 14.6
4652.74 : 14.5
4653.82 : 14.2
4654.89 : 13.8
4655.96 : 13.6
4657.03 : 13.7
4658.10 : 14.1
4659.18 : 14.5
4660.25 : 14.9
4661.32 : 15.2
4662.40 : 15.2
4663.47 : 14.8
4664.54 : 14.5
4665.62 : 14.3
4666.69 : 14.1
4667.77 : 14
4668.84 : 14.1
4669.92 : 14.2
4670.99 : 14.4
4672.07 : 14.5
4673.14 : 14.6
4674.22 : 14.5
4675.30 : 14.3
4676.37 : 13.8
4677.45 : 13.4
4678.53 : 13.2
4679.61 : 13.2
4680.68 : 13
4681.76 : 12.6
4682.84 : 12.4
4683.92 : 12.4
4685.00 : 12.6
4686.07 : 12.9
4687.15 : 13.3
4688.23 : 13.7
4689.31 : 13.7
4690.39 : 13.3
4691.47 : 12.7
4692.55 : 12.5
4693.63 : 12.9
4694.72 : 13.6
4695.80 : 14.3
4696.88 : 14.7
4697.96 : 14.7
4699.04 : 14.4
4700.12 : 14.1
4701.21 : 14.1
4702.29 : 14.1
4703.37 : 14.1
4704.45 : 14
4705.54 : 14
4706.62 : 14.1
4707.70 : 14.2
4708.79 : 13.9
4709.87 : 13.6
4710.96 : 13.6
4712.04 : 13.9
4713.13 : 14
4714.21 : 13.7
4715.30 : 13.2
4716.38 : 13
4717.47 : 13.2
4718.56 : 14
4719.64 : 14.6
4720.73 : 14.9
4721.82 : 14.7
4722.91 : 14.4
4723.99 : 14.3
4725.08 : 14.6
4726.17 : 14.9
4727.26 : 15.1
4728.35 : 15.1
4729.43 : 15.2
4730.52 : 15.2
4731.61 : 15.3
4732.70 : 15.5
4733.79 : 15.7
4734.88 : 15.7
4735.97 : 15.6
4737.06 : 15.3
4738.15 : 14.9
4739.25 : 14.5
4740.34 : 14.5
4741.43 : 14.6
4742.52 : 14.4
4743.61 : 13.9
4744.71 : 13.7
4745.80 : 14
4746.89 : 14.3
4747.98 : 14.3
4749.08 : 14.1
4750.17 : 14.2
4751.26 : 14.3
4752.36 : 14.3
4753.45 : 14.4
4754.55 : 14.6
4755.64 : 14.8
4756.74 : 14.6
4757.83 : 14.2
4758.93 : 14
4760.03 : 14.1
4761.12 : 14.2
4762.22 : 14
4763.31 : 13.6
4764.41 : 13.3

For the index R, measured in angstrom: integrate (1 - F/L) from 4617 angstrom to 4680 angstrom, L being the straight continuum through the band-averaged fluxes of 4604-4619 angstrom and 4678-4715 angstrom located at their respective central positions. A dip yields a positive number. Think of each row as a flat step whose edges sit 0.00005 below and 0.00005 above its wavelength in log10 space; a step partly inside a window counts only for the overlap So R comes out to -1.2 angstrom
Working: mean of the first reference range 14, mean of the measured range 14.1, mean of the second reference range 13.6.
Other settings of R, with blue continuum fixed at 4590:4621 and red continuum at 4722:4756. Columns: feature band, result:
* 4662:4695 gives 1.80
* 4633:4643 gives 0.15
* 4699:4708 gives 0.27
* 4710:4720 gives 0.63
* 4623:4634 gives 0.05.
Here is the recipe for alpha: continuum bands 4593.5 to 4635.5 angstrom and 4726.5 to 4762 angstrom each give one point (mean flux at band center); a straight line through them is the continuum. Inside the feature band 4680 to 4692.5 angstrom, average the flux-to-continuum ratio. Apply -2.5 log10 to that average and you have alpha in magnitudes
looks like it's 0.11 mag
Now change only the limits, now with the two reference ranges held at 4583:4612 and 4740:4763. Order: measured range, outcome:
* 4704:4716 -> 0.03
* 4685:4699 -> 0.06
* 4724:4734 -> -0.06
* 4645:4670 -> 0.00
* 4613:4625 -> 0.03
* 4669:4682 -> 0.03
